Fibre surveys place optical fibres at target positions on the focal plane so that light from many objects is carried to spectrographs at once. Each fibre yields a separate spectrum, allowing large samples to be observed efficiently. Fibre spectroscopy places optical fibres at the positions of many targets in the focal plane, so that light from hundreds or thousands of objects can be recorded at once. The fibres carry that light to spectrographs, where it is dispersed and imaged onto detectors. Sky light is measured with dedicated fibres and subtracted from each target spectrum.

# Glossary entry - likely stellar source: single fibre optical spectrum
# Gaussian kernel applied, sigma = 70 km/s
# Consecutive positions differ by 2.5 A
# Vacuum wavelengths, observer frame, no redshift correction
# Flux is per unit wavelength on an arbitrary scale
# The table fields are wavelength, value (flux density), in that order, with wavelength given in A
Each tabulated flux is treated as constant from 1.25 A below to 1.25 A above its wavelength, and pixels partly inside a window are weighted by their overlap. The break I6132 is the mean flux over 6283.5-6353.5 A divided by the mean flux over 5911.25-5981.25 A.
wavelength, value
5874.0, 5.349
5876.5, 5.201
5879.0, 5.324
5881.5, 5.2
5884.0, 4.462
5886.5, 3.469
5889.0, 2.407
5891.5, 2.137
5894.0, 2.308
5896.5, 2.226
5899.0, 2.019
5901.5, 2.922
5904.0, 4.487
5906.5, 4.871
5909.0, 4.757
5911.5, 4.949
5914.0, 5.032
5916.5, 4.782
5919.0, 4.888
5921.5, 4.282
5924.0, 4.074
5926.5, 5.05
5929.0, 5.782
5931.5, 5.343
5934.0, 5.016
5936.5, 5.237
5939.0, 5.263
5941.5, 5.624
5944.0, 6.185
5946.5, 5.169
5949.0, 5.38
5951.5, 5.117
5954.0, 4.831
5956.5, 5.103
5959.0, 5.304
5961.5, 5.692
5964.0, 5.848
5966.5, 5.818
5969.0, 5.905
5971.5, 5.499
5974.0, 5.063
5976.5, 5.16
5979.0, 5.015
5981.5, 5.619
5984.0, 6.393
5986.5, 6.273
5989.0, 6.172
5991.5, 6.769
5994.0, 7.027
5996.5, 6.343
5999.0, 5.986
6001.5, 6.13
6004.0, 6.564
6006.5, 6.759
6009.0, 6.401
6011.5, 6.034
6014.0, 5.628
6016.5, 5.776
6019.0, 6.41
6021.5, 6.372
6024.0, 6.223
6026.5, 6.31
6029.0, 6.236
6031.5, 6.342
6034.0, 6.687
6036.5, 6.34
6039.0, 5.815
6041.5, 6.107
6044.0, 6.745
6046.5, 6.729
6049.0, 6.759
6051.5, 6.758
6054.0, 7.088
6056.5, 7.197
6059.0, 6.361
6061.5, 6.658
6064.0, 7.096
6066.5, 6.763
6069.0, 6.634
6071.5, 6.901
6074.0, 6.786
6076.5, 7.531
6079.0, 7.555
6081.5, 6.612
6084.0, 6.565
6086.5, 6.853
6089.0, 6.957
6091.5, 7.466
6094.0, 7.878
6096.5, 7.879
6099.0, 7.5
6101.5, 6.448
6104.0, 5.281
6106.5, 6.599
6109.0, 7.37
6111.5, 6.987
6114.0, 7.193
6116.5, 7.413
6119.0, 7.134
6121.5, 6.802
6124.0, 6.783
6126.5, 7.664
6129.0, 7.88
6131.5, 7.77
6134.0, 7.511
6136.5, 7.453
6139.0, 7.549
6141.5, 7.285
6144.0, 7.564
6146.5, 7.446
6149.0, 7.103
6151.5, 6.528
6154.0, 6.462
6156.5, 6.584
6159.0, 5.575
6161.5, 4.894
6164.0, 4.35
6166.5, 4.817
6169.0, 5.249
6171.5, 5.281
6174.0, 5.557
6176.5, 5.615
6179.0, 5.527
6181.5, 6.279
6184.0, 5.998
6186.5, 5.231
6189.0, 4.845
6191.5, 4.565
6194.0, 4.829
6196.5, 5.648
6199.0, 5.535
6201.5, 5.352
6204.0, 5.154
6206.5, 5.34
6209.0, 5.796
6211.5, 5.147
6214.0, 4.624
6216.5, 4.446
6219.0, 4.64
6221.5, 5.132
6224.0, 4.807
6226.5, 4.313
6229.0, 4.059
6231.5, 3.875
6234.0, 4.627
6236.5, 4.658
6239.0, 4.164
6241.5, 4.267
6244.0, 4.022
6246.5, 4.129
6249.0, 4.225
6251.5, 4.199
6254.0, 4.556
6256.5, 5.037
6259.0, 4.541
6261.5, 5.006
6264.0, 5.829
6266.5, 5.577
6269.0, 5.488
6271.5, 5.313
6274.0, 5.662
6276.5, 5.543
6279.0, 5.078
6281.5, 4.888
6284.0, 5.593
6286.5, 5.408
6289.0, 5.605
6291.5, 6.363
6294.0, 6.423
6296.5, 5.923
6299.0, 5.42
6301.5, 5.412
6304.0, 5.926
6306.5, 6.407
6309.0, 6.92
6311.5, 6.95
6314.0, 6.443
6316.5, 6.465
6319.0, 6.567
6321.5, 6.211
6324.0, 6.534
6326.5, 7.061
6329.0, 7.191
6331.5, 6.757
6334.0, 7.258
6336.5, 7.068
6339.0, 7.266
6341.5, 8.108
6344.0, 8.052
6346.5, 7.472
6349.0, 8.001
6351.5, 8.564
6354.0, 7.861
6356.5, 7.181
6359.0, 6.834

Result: 1.28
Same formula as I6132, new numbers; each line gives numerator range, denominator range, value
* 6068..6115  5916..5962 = 1.36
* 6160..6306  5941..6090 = 0.82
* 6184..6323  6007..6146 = 0.77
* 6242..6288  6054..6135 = 0.71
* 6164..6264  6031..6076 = 0.73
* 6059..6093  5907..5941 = 1.40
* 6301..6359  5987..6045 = 1.12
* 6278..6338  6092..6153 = 0.87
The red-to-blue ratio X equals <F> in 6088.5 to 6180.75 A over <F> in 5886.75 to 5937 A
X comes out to 1.6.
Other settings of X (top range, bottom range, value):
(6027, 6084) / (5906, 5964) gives 1.31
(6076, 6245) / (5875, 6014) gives 1.18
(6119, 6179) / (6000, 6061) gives 1.01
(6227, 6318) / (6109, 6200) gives 0.83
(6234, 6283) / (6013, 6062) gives 0.75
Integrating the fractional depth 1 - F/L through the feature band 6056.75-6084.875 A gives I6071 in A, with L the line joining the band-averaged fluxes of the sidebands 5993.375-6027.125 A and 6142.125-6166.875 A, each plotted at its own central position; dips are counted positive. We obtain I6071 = -2.9 A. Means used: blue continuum 6.27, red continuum 6.21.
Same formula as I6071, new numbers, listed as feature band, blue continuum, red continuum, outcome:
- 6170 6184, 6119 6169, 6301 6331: 2.1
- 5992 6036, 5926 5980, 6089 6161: -2.4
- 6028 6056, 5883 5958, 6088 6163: -2.6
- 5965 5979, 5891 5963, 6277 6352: -1.7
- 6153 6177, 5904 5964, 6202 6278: -2.6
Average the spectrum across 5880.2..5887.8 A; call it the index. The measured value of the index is 4.37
